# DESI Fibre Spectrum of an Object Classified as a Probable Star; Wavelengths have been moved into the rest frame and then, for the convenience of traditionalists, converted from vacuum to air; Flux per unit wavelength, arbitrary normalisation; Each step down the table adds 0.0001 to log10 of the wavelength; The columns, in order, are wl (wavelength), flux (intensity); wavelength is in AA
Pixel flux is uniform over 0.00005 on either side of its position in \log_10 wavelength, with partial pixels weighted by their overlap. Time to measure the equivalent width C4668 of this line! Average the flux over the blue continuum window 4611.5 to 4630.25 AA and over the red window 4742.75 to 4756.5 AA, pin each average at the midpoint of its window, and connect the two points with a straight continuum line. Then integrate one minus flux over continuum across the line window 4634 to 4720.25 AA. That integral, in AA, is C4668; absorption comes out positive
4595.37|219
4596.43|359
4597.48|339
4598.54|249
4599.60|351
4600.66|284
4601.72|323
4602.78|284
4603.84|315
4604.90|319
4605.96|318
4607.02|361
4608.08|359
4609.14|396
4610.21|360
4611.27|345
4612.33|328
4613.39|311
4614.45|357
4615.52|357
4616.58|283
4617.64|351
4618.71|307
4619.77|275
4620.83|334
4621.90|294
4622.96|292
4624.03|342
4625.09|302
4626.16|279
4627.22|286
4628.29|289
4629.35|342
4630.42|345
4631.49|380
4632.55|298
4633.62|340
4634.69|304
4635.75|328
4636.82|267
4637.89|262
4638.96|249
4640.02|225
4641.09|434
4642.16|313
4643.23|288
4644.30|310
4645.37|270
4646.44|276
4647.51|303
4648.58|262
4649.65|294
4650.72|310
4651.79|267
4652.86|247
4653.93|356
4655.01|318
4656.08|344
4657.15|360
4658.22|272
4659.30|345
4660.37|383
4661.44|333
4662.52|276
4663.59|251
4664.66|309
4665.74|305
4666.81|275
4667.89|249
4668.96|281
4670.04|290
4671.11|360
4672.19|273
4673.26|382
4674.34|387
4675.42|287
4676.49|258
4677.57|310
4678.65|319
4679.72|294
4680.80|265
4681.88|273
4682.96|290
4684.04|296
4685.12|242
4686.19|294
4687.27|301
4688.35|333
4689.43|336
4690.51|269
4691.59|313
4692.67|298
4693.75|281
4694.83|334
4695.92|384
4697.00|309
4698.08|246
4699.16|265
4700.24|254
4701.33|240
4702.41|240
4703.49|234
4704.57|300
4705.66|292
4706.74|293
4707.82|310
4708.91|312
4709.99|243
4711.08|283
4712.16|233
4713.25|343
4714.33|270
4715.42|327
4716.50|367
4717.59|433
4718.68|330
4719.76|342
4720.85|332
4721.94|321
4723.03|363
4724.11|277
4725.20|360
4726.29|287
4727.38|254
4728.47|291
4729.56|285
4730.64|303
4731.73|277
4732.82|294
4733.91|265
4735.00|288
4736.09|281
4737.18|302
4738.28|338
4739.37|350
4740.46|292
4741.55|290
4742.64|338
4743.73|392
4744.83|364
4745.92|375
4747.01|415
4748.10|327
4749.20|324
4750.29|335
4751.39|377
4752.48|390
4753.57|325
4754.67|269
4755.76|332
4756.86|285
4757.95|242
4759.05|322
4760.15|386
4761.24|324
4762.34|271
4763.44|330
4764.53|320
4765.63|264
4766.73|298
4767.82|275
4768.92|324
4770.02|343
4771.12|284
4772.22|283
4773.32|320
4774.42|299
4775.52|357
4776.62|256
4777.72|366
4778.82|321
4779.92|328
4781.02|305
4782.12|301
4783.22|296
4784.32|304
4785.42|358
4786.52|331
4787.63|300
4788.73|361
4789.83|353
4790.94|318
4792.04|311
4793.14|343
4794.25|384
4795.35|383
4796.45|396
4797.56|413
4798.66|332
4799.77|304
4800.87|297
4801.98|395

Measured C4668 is 7.9 AA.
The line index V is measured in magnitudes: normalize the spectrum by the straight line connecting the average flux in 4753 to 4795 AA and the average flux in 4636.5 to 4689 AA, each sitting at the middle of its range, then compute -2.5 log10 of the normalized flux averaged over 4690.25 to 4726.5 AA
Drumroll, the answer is 0.013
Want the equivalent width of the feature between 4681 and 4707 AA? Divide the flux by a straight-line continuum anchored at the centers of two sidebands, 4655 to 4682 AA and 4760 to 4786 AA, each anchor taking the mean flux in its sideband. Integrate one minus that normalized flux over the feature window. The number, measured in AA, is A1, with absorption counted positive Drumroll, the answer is 1.8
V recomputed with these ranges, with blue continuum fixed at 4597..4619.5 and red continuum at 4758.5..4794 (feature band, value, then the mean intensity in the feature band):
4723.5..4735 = 0.11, 290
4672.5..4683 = 0.06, 307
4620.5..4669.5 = 0.07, 304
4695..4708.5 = 0.14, 282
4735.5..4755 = -0.06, 339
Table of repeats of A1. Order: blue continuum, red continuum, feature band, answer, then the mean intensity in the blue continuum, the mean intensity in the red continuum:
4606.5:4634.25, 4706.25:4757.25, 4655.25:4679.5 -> 0.9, 327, 319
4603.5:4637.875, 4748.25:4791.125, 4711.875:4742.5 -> 0.7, 323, 317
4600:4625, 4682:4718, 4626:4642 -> 0.4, 326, 295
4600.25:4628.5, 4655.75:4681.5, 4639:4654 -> 1.0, 321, 308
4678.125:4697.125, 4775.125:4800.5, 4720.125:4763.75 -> 0.1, 302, 335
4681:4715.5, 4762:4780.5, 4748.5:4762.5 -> -0.9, 288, 309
